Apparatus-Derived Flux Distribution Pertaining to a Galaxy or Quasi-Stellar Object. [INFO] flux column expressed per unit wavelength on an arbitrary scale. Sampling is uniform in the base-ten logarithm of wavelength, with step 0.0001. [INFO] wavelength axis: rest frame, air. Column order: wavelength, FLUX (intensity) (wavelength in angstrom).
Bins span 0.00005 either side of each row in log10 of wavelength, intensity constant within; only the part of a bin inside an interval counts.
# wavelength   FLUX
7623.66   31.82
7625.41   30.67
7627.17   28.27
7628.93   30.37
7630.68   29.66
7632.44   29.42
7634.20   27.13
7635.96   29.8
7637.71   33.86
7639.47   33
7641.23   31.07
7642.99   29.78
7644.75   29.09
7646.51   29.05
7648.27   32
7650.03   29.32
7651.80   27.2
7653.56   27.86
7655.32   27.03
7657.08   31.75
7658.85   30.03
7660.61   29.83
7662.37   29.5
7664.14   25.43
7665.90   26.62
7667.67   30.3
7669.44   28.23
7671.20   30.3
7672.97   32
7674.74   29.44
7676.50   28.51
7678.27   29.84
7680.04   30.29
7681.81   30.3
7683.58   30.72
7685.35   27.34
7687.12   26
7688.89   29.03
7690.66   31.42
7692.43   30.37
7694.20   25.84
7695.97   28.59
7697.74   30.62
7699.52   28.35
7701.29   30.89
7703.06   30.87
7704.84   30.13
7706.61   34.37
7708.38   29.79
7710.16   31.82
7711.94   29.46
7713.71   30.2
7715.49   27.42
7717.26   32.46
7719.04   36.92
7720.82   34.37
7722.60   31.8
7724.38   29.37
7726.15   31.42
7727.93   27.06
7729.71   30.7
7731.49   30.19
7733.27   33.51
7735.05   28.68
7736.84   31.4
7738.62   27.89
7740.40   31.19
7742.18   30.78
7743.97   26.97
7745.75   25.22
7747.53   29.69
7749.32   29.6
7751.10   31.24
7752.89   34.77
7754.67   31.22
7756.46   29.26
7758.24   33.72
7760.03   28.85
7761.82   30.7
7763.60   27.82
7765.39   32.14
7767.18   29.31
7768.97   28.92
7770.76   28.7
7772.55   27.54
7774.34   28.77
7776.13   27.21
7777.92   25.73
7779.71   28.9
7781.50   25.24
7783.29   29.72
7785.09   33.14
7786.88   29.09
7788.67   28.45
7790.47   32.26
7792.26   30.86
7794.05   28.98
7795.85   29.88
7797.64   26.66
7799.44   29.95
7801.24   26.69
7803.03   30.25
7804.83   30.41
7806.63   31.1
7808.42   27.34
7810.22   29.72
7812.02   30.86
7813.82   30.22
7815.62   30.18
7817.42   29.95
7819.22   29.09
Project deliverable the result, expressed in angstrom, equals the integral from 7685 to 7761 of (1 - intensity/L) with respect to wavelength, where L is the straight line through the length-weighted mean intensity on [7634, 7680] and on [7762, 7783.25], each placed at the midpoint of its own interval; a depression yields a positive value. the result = -3.7 angstrom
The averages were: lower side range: 29.6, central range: 30.3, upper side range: 28.4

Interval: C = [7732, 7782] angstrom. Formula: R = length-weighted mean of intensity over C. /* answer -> 29.5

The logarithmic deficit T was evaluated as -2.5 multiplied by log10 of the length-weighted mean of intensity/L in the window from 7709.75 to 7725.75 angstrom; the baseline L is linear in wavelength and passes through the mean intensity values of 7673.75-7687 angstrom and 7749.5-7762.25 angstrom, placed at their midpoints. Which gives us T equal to -0.04 mag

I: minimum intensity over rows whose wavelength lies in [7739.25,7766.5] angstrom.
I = 25.22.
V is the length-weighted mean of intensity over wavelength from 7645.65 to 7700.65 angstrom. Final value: 29.1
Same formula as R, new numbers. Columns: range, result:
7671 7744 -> 30.2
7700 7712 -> 31.1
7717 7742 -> 31.2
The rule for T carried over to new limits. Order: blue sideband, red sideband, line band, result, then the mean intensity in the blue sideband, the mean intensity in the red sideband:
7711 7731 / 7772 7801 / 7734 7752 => 0.04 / 31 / 28.9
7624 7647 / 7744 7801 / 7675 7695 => 0.03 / 30.2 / 29.4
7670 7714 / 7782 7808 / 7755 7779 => 0.02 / 29.8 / 29.7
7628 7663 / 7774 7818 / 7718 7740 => -0.06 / 29.8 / 29.3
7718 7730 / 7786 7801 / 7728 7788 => 0.04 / 31.7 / 29.4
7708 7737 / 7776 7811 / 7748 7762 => -0.04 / 31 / 29.1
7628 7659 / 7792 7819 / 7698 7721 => -0.05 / 29.8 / 29.5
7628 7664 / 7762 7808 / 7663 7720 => -0.01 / 29.7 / 29.1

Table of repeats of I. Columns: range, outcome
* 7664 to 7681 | 25.43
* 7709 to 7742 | 27.06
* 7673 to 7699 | 25.84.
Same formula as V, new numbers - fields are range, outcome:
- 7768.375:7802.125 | 28.8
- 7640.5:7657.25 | 29.3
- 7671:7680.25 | 30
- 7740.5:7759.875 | 30.2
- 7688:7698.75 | 29.3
